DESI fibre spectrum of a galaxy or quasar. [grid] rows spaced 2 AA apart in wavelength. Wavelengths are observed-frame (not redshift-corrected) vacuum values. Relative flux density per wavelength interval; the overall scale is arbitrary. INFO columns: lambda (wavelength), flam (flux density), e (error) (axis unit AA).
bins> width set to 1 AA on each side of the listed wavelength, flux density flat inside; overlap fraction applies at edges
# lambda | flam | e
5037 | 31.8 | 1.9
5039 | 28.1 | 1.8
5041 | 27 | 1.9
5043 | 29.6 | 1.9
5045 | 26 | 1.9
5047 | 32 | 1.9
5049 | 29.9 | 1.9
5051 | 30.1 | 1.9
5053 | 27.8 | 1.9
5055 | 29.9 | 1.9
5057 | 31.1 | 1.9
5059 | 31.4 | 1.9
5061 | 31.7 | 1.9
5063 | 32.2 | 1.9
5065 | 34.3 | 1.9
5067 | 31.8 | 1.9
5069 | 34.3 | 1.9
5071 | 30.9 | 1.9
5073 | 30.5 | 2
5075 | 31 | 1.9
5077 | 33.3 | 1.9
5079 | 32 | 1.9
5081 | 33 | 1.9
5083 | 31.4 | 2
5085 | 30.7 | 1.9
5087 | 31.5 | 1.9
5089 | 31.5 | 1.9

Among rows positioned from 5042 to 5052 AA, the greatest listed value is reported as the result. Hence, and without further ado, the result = 32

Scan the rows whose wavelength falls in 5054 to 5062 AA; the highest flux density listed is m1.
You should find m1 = 31.7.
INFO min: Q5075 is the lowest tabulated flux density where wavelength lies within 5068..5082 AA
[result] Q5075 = 30.5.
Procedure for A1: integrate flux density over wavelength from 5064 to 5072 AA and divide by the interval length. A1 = 32.8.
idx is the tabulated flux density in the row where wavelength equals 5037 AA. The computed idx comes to 31.8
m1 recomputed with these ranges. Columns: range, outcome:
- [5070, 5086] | 33.3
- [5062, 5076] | 34.3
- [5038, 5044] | 29.6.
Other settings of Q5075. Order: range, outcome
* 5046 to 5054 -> 27.8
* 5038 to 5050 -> 26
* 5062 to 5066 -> 32.2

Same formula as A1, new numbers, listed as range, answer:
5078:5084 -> 32.1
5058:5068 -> 32.3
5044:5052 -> 29.5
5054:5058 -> 30.5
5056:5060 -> 31.2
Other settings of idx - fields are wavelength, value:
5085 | 30.7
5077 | 33.3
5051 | 30.1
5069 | 34.3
